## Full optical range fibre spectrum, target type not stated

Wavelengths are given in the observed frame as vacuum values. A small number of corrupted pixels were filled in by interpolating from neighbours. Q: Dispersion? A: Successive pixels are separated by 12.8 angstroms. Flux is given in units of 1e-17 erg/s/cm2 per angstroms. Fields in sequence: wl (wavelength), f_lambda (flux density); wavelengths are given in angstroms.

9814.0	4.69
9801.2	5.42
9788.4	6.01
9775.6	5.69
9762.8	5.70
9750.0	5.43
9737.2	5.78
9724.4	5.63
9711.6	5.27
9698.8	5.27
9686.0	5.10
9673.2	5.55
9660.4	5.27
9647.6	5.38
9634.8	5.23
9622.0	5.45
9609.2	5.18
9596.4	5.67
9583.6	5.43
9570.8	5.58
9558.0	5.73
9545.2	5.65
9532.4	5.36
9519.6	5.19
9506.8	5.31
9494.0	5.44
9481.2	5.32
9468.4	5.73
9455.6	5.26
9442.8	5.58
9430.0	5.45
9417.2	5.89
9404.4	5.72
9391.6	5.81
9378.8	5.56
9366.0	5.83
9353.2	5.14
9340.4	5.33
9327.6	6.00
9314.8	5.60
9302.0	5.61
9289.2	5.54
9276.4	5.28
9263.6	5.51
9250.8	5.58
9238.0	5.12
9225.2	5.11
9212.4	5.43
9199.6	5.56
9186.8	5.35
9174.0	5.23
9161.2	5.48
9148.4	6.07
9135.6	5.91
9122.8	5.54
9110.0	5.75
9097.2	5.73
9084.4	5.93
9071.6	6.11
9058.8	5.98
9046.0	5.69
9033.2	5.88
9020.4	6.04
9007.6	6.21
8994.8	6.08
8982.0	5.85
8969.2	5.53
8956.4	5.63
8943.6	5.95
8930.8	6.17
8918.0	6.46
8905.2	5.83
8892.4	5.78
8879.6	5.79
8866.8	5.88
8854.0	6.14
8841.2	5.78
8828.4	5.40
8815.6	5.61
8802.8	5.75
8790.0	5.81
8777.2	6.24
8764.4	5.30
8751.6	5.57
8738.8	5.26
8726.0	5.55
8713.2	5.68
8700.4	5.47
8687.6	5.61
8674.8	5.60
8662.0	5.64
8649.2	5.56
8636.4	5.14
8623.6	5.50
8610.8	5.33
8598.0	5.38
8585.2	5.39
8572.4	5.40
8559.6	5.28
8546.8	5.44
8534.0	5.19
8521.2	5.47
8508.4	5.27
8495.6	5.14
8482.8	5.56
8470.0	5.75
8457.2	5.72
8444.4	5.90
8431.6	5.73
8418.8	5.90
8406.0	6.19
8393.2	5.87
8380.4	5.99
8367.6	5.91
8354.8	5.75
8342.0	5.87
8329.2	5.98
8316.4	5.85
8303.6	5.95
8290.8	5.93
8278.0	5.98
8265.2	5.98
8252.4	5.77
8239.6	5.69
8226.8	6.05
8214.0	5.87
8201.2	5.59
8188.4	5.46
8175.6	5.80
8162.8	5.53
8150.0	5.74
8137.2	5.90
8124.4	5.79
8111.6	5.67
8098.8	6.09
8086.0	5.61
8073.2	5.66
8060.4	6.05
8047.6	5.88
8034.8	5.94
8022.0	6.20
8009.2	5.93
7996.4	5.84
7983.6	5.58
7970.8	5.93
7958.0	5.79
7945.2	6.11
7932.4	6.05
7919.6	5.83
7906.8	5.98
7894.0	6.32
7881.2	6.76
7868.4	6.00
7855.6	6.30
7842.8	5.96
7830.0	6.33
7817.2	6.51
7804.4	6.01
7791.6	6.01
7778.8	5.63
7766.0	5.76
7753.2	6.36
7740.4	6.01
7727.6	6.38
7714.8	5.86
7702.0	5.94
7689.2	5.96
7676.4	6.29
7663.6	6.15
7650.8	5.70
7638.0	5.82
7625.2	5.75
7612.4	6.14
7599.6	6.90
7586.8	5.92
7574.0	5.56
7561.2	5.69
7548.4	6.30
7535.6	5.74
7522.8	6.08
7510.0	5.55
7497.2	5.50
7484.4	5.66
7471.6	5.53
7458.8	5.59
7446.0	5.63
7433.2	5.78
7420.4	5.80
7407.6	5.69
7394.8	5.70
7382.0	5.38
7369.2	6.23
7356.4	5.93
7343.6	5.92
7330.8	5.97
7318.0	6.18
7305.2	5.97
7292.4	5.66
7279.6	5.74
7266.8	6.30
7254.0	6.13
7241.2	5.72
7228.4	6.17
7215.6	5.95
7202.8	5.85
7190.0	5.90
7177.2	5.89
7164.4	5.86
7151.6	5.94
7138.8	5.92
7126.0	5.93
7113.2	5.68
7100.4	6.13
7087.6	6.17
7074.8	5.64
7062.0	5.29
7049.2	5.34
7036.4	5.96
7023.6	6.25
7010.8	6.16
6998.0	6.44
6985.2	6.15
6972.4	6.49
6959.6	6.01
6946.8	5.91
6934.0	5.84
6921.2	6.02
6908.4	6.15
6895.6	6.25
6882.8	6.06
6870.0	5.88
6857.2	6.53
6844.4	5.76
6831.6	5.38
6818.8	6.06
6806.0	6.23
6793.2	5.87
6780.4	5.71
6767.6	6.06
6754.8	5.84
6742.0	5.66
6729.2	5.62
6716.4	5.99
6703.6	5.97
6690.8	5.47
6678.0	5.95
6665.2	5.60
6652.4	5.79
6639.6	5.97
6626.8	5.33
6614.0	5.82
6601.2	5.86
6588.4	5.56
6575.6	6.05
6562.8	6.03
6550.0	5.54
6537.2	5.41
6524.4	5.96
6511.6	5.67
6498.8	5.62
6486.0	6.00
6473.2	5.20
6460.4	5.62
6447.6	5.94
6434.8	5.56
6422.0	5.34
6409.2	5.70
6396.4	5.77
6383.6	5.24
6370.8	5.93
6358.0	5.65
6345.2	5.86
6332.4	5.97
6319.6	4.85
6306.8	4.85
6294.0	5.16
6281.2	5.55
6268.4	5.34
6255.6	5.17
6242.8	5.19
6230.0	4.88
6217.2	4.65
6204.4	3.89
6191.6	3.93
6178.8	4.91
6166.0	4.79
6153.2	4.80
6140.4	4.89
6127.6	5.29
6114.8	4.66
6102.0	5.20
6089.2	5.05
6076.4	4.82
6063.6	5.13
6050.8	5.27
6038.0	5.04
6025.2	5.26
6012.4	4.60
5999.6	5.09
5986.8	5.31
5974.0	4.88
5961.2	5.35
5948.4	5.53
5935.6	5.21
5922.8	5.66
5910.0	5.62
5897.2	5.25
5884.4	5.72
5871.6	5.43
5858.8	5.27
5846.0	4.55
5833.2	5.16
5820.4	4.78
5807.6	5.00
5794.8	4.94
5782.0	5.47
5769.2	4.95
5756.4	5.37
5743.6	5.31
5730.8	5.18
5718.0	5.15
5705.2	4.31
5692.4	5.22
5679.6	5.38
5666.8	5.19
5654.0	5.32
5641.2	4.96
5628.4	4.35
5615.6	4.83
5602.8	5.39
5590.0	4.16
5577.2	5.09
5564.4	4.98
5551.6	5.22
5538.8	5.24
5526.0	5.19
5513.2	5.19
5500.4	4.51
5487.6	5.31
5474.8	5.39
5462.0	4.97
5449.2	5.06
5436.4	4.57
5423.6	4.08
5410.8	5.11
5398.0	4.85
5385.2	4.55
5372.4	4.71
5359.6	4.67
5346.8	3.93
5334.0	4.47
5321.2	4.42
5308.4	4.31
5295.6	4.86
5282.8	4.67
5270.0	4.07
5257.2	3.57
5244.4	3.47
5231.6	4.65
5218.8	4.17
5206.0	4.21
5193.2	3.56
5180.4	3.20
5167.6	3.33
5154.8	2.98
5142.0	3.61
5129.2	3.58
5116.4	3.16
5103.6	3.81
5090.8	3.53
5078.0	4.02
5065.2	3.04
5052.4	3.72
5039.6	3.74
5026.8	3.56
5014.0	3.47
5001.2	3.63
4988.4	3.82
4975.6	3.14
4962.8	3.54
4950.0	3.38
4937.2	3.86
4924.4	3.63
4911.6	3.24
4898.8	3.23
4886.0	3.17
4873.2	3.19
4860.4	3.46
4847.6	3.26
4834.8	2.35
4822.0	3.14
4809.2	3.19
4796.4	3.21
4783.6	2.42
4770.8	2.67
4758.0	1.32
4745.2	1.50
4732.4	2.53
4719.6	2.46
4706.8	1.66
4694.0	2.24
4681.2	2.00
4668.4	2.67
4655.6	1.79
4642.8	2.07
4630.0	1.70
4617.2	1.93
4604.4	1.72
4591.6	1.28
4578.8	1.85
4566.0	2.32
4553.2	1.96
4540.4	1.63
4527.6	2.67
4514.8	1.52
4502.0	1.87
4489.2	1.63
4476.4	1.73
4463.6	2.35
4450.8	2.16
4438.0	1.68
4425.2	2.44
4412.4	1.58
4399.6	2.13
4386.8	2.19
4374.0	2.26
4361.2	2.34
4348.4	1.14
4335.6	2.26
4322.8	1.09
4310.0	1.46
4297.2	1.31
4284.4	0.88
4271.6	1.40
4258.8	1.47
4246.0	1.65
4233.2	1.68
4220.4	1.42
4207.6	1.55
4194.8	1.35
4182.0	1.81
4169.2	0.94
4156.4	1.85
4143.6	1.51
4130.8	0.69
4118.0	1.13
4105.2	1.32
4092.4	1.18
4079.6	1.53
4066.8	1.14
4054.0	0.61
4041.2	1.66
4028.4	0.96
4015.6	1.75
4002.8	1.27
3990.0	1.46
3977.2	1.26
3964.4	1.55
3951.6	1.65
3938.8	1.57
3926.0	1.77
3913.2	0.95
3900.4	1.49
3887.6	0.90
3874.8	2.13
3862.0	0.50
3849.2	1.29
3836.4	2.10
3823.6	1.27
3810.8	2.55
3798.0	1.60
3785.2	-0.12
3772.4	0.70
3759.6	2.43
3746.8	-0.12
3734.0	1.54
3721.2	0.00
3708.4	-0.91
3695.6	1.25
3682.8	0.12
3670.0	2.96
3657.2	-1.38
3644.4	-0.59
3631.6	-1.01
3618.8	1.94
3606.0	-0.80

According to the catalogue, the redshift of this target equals 0.20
